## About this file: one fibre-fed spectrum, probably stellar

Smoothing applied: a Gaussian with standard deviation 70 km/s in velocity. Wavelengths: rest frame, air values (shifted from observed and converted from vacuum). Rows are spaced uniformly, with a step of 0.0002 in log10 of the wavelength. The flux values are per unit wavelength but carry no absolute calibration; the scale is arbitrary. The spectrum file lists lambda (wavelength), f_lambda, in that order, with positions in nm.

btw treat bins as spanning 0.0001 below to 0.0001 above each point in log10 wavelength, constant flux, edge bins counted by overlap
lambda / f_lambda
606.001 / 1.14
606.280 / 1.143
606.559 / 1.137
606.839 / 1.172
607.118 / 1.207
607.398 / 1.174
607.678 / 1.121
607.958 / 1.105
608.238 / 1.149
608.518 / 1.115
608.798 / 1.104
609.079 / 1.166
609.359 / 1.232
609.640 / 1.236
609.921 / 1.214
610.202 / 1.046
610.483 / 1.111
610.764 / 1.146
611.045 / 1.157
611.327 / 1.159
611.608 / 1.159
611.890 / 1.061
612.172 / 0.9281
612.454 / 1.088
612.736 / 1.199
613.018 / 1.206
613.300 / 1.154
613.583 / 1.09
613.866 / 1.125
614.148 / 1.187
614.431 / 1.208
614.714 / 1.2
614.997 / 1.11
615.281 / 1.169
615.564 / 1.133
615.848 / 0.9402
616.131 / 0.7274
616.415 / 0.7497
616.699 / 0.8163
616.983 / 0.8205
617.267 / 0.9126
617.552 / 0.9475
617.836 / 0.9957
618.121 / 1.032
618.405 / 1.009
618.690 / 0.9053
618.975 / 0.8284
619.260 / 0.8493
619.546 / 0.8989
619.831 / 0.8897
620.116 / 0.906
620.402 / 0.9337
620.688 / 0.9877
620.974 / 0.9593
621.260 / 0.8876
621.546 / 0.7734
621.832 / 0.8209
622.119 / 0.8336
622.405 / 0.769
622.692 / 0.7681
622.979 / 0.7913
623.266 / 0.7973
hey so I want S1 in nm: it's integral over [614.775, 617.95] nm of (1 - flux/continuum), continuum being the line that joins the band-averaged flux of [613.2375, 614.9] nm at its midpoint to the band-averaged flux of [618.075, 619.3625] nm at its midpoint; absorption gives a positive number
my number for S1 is 0.30 nm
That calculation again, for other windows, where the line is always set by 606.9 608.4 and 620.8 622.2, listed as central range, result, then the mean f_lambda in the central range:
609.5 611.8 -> -0.134 nm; 1.15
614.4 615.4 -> -0.169 nm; 1.17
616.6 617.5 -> 0.086 nm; 0.861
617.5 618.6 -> -0.076 nm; 0.996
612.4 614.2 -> -0.207 nm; 1.15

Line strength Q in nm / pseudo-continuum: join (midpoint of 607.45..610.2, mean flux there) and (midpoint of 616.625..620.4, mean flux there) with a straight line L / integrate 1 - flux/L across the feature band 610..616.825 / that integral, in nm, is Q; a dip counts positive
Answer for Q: -0.26 nm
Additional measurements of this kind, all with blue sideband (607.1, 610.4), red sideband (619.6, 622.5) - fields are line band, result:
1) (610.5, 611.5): -0.042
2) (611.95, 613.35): -0.058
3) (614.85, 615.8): -0.106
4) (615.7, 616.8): 0.197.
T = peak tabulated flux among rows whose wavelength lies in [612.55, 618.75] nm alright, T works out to 1.208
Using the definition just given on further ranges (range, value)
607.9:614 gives 1.236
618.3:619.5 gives 1.009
